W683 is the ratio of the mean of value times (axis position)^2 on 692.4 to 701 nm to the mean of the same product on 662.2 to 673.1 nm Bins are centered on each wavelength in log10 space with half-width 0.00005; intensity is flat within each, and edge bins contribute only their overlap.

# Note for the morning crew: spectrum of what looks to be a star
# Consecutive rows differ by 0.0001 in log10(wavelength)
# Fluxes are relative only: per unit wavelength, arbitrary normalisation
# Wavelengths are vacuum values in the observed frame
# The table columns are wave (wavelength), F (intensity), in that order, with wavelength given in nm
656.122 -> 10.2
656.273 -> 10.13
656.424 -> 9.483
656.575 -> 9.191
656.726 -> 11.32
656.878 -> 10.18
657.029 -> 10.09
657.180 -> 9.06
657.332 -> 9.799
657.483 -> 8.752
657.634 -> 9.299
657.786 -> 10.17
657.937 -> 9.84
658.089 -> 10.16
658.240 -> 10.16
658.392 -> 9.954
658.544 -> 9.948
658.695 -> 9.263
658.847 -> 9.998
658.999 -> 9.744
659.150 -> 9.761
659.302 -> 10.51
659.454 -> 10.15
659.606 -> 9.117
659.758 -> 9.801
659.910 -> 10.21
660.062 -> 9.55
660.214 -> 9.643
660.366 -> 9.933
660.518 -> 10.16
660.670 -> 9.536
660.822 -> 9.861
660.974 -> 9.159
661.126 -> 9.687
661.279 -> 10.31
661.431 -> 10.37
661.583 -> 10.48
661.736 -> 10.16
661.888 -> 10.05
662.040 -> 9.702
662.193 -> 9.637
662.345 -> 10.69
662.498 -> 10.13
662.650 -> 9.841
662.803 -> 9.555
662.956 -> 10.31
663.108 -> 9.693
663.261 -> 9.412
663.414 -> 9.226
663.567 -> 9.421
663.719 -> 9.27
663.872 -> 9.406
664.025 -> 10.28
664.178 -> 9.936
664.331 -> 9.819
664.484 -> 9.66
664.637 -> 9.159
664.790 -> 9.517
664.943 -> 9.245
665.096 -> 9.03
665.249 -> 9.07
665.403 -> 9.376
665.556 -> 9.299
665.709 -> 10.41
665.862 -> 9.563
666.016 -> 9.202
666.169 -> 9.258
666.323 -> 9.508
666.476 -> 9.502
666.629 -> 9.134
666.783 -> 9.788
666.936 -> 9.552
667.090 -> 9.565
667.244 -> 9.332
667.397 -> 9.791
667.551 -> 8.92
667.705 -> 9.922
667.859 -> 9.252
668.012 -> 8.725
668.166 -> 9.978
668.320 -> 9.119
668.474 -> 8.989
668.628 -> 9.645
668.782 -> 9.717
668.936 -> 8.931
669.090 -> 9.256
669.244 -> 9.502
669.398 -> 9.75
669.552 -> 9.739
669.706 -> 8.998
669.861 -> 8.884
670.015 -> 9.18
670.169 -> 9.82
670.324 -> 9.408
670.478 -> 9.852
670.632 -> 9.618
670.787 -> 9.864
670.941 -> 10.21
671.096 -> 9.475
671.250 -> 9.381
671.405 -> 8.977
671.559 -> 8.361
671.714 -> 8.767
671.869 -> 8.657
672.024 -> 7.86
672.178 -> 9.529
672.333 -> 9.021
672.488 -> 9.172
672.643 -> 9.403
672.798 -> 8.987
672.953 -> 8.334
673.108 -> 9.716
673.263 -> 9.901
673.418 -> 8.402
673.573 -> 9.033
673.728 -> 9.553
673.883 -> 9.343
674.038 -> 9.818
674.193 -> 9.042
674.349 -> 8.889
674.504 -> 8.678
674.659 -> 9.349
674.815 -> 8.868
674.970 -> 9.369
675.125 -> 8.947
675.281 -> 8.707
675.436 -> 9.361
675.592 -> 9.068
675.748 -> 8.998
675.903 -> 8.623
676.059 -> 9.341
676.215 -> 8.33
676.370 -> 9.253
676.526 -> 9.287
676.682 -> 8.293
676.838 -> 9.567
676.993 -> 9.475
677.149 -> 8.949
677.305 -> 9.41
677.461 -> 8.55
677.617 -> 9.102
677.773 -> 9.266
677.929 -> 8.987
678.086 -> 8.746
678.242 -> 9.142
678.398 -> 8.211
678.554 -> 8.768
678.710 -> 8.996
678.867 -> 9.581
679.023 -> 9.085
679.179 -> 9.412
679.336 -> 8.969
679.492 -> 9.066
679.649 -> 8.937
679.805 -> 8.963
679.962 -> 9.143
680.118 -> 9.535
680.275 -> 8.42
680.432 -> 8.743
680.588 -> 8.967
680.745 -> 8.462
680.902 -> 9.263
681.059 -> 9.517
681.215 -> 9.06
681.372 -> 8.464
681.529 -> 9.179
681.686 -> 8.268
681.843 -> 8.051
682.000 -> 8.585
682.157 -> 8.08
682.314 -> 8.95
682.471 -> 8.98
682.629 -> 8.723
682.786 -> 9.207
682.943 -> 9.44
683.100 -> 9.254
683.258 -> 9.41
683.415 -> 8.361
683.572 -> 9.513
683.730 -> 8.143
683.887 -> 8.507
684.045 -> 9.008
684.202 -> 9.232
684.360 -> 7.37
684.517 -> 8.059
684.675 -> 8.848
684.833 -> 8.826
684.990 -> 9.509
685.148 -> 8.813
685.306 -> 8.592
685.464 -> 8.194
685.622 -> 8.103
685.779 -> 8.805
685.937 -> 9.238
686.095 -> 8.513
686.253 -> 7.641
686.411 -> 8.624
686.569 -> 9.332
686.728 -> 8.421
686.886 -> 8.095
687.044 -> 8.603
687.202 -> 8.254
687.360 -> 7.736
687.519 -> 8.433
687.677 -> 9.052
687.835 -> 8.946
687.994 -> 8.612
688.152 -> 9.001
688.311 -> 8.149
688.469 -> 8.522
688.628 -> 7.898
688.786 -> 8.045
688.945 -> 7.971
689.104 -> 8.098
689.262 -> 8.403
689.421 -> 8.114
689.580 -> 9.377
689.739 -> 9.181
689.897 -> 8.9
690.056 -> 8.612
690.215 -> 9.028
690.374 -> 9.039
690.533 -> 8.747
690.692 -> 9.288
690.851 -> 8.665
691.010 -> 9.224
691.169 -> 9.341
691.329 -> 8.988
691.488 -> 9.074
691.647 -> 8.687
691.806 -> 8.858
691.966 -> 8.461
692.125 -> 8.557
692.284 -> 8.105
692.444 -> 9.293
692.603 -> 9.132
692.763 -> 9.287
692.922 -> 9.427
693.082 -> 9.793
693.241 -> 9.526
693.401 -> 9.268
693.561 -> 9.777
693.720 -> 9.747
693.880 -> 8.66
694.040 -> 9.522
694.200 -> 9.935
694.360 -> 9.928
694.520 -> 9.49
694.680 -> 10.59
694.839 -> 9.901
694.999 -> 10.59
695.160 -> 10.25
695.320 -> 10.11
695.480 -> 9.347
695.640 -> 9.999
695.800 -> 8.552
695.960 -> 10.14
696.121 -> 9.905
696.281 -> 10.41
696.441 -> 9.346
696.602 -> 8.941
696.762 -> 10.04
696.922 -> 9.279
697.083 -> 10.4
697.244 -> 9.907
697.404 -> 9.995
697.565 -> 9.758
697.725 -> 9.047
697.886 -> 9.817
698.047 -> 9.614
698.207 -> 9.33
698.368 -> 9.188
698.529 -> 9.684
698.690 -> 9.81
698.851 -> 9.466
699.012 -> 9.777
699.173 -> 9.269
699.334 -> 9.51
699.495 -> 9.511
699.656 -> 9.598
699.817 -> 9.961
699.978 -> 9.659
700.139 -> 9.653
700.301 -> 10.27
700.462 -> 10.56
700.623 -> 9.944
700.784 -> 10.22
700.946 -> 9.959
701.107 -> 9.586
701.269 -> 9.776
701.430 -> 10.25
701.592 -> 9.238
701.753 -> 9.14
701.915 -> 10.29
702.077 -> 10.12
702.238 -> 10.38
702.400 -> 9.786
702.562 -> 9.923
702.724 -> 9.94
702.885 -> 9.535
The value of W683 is 1.12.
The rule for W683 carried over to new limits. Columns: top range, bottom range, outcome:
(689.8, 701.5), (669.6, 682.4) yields 1.12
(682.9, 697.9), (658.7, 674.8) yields 1.02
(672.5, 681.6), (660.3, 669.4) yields 0.98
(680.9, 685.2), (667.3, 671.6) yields 0.97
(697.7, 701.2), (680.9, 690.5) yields 1.17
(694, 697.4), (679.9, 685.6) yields 1.16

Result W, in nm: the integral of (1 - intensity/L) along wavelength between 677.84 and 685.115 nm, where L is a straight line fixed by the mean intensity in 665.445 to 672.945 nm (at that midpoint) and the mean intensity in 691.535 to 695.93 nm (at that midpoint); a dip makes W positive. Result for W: 0.41 nm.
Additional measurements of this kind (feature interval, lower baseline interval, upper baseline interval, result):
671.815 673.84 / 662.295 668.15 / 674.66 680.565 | 0.04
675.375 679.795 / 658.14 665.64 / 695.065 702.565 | 0.33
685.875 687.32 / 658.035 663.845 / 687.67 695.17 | 0.11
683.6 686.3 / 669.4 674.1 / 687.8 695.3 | 0.16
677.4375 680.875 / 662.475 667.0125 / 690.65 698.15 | 0.20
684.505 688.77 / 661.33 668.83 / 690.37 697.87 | 0.43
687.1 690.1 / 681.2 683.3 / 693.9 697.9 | 0.25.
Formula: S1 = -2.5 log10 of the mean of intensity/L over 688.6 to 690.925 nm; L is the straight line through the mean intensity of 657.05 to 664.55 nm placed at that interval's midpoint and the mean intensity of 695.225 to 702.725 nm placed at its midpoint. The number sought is 0.13 mag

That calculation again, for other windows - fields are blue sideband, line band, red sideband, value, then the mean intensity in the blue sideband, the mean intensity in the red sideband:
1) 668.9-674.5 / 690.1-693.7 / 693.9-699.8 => 0.063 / 9.23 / 9.71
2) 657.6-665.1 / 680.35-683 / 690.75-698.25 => 0.094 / 9.81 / 9.49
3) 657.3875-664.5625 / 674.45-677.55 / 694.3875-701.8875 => 0.089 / 9.82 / 9.76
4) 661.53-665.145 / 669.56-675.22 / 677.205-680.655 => 0.014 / 9.73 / 9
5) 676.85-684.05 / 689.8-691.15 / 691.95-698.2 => 0.050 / 8.94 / 9.6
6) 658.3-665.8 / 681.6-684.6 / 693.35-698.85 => 0.123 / 9.76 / 9.71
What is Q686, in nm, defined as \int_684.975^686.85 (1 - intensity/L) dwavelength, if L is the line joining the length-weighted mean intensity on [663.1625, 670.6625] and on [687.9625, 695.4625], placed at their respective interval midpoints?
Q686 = 0.12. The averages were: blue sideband 9.45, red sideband 9.1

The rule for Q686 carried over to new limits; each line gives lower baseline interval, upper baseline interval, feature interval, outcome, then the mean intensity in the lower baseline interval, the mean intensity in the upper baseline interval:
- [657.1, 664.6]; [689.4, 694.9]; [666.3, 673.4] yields 0.23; 9.8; 9.2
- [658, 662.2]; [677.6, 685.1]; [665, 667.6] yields 0.04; 9.9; 8.88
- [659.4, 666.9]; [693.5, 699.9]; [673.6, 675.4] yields 0.10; 9.7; 9.7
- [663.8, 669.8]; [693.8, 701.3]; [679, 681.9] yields 0.20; 9.46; 9.75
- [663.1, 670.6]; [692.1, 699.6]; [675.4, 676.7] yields 0.07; 9.45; 9.6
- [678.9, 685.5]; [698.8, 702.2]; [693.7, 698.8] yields -0.07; 8.84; 9.81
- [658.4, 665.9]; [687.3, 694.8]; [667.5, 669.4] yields 0.05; 9.76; 8.96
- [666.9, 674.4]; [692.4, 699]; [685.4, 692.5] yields 0.70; 9.29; 9.67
